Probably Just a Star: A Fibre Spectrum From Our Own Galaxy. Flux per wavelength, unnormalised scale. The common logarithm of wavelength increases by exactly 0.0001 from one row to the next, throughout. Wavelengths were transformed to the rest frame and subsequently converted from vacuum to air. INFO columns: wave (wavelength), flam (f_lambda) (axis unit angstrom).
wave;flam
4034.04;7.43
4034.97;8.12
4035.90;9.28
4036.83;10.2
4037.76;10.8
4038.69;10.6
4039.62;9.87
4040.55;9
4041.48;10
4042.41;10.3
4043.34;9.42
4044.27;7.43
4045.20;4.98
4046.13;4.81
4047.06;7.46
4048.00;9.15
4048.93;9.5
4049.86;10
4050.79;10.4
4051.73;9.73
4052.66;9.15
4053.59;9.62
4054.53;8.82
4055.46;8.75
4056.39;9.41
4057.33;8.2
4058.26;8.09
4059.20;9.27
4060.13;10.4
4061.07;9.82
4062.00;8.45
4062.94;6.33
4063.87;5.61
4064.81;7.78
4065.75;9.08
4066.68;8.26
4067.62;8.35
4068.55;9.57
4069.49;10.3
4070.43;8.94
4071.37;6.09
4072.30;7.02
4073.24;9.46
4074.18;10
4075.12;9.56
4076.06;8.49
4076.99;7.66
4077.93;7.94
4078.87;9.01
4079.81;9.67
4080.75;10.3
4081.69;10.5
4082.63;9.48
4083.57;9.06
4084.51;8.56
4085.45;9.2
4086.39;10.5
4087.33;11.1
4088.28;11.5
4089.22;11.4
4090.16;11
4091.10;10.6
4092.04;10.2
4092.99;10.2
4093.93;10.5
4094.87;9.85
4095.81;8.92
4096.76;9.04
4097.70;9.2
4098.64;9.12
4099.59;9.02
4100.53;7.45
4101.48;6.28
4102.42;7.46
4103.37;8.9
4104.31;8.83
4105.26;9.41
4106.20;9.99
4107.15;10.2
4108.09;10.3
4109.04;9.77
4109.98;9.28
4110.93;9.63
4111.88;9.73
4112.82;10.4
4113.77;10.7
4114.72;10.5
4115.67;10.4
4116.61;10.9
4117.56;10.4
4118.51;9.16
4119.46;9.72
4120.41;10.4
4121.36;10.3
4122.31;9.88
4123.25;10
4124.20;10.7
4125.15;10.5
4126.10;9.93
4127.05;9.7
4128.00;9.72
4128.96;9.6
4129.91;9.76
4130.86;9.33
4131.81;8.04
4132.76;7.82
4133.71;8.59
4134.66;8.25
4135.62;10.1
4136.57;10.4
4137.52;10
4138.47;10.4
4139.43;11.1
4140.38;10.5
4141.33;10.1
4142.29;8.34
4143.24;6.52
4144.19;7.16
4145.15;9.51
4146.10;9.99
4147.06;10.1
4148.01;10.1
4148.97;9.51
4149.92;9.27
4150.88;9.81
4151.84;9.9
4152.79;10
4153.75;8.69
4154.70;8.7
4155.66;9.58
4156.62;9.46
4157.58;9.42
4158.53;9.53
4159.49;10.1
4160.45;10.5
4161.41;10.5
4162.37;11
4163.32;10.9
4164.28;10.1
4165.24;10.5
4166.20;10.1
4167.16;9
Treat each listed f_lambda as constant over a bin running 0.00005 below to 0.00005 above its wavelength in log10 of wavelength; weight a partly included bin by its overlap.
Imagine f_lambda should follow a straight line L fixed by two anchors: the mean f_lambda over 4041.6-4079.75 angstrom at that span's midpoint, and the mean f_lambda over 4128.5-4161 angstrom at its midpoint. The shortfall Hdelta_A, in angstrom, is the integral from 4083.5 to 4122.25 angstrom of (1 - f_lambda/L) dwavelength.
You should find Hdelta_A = -3.2 angstrom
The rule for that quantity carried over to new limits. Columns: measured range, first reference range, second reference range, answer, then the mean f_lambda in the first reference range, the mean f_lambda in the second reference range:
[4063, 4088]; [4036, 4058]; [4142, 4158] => 0.5 angstrom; 9.02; 9.19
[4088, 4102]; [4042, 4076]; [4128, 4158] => -1.0 angstrom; 8.59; 9.36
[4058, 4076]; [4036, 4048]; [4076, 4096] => 1.6 angstrom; 8.77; 9.85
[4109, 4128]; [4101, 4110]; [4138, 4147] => -2.0 angstrom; 9.03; 9.32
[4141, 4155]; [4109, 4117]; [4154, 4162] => 0.9 angstrom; 10.2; 9.71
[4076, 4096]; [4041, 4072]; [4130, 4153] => -2.2 angstrom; 8.58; 9.37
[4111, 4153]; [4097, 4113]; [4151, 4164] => -1.0 angstrom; 9.1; 9.87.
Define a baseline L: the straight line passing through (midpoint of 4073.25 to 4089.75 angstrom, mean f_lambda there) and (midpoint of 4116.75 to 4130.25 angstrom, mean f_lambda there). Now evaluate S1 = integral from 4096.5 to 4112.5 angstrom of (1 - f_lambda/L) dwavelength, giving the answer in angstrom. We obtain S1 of 1.29 angstrom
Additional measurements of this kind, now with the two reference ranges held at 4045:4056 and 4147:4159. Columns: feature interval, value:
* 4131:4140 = 0.0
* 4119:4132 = -0.8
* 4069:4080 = 0.2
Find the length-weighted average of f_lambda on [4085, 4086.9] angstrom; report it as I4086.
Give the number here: 9.89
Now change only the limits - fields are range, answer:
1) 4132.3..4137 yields 9.02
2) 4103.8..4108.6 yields 9.74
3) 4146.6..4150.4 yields 9.75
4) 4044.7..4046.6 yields 4.96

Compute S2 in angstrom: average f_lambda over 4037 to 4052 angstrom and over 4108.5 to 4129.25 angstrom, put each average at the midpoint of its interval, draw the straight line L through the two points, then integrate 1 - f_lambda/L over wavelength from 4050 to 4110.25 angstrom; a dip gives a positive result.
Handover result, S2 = 2.1 angstrom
